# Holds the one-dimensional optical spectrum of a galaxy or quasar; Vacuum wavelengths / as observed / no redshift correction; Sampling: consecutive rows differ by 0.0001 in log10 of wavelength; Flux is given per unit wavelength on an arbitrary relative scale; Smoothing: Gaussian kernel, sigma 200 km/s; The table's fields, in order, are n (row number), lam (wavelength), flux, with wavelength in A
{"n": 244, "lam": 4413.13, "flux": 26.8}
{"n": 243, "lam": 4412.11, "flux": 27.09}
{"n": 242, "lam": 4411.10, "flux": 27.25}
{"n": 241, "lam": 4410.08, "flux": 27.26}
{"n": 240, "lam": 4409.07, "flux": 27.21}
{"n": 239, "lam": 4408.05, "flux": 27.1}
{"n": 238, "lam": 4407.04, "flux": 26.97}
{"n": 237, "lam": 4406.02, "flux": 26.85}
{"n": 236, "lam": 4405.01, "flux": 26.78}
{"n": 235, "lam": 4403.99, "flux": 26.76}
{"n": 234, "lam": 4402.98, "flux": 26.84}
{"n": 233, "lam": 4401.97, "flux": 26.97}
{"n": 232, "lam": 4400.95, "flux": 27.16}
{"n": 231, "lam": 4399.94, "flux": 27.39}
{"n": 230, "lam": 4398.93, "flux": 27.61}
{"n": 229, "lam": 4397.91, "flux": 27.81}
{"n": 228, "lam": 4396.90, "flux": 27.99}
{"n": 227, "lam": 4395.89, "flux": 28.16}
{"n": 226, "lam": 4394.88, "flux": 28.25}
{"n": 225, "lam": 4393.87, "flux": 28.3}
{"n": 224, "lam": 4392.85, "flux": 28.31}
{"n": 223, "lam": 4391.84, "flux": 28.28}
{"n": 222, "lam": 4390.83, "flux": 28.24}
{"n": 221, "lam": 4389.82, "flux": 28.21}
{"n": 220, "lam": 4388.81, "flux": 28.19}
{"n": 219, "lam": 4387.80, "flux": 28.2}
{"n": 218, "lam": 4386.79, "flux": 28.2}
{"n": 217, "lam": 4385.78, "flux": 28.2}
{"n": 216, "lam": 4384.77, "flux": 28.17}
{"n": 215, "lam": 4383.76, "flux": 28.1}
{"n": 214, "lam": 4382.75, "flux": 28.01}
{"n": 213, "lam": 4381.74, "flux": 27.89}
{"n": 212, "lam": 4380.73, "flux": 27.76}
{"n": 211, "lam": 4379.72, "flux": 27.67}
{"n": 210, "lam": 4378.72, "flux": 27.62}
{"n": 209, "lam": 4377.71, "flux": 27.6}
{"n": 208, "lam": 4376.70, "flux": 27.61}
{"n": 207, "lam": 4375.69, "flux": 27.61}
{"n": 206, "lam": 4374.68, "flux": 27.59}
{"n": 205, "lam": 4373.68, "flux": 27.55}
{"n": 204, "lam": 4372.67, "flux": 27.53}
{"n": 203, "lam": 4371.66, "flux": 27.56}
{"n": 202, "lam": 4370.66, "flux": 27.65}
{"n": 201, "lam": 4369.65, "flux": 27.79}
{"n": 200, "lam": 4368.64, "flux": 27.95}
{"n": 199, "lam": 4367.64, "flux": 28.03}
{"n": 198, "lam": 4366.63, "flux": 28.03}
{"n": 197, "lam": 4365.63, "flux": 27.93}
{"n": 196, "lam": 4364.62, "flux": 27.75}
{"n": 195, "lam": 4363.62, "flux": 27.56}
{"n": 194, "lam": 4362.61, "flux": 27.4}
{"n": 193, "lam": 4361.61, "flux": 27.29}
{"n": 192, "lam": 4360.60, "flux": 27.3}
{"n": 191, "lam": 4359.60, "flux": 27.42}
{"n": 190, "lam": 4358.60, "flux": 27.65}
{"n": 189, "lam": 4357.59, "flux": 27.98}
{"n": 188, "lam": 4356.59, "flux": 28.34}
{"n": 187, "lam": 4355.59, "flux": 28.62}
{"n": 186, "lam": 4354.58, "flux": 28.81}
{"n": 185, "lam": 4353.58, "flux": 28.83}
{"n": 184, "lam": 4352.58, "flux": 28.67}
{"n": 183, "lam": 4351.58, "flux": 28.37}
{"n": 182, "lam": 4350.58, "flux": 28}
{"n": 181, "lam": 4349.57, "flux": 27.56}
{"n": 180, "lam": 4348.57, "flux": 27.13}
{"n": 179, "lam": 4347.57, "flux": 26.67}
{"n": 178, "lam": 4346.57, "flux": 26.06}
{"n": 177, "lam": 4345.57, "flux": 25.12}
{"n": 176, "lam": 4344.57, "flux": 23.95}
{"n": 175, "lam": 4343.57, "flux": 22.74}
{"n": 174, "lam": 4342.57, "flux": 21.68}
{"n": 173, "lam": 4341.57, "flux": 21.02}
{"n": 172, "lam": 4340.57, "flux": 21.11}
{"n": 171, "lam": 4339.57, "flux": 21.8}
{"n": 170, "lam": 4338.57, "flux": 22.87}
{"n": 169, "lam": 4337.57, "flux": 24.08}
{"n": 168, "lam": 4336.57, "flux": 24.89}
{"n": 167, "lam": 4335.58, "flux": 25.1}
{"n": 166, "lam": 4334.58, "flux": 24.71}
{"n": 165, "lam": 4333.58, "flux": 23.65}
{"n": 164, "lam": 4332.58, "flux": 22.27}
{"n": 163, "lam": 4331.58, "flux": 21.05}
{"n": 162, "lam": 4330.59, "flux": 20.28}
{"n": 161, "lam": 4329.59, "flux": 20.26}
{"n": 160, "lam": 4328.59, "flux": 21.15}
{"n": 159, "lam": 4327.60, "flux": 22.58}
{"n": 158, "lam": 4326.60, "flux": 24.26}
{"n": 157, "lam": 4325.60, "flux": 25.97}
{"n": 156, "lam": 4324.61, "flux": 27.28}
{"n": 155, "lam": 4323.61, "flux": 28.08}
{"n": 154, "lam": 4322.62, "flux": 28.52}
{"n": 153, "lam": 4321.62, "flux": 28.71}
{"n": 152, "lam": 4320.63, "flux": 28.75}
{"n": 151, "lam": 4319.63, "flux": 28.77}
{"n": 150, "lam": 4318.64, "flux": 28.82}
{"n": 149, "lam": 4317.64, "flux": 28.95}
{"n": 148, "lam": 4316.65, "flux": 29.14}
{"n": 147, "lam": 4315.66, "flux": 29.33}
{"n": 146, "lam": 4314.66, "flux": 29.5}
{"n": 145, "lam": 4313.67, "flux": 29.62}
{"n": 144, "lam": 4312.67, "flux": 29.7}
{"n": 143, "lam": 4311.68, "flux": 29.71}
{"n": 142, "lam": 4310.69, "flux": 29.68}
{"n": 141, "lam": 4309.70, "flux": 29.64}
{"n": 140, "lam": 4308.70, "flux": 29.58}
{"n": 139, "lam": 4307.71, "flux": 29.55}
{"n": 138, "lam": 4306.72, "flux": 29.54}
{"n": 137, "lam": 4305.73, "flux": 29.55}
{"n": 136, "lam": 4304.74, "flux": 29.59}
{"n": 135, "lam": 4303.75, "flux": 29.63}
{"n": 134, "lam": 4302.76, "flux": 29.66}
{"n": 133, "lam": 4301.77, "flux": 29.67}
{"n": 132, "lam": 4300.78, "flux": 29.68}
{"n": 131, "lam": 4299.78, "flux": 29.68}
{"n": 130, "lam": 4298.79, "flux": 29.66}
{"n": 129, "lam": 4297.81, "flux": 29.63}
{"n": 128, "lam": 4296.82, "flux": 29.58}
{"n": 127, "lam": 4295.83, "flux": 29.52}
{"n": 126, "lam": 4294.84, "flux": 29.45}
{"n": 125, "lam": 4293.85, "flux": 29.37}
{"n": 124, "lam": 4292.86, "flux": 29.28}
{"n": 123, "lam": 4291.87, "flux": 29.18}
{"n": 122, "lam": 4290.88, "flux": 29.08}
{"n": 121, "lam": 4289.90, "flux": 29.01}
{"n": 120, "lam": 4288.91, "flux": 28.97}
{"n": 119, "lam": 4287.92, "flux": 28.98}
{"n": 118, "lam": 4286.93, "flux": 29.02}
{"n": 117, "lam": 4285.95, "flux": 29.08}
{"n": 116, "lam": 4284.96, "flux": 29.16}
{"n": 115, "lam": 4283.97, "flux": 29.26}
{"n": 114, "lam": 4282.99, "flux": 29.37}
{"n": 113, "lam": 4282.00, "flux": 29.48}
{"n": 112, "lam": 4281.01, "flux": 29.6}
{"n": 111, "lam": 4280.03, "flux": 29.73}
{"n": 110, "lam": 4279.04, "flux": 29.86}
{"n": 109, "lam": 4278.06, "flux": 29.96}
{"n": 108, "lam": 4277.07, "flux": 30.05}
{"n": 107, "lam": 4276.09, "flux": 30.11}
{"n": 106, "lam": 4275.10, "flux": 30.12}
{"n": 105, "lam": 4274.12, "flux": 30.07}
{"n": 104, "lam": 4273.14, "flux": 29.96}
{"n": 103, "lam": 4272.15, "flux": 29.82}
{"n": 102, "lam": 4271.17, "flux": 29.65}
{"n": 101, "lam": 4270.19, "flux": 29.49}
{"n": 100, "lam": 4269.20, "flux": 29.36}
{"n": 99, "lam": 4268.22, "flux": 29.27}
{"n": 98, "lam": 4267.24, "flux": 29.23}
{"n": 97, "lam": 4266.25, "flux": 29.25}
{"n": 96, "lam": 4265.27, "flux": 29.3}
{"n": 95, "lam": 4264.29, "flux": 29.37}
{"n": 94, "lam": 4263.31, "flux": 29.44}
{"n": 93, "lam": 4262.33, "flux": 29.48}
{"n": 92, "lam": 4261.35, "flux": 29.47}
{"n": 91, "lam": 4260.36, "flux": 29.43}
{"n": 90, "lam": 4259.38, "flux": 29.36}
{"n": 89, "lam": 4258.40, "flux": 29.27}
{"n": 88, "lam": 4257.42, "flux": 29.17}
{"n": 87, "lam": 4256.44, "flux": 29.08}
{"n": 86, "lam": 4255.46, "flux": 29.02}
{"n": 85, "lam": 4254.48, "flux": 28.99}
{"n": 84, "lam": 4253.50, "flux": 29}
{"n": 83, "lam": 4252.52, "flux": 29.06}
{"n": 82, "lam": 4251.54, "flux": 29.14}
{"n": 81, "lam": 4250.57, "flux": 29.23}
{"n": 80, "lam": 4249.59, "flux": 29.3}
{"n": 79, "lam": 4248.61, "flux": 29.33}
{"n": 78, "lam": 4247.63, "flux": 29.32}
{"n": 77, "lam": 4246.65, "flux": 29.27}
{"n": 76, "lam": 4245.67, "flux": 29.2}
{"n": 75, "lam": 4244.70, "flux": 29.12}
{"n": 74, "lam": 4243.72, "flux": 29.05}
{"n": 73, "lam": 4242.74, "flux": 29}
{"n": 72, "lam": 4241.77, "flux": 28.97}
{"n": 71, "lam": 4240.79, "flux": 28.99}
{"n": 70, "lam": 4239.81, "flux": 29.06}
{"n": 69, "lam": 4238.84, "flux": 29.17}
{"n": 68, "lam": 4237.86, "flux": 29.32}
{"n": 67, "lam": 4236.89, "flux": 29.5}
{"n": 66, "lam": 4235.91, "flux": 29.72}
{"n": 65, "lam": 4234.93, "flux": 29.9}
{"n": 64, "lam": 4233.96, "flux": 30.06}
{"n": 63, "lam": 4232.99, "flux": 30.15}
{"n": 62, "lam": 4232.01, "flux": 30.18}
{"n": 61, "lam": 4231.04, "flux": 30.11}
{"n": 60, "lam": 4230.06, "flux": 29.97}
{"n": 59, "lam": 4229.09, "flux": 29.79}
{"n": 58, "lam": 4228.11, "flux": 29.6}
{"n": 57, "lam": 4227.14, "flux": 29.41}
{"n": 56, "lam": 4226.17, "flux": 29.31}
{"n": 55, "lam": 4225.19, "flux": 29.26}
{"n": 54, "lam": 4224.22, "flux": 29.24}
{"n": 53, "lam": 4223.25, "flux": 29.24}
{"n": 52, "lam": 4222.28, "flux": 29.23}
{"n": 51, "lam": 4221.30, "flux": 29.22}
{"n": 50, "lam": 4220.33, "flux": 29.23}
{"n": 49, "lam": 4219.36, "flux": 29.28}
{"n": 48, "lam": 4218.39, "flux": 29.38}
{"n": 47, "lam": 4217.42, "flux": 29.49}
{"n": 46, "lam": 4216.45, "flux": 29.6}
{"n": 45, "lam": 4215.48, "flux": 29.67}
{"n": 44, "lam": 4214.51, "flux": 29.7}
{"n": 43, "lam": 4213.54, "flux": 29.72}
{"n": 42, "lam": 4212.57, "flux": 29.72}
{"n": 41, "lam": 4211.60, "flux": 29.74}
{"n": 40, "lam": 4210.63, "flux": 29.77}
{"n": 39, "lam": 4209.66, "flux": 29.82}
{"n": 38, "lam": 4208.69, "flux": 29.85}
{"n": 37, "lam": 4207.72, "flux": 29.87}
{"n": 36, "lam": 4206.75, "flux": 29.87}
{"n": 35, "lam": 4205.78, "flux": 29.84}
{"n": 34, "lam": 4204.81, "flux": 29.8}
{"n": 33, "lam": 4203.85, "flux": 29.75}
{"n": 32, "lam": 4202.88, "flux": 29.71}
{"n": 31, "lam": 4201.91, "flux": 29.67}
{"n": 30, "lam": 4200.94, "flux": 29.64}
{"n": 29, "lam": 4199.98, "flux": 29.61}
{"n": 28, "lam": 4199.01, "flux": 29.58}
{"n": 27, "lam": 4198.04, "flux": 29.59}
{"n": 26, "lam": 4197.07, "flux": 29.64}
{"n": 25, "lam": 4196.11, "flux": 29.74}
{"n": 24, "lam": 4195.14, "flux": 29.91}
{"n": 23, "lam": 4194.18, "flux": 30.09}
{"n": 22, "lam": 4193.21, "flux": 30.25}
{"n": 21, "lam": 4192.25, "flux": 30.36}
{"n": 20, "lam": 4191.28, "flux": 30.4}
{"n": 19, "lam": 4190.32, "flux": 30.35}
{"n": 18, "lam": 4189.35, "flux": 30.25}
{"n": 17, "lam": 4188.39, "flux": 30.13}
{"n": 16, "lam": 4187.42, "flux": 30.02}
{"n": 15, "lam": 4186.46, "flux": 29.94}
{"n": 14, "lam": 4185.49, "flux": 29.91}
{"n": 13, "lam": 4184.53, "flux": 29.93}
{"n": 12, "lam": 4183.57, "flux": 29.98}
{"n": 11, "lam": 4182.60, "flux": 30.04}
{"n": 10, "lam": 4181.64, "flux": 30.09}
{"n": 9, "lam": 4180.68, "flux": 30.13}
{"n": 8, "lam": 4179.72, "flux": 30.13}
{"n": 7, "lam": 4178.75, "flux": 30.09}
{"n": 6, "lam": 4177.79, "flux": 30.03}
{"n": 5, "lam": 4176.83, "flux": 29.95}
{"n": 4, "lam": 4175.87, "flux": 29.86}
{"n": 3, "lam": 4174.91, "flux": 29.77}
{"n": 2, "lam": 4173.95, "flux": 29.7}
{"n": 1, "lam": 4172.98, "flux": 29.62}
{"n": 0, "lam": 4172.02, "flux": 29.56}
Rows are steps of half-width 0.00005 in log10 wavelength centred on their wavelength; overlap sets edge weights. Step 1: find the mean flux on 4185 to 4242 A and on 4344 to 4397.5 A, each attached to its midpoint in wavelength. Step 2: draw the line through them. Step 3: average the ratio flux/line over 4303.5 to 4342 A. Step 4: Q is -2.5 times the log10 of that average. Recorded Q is 0.08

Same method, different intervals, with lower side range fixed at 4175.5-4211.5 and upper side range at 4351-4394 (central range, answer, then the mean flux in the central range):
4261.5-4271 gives -0.009 mag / 29.4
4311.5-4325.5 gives -0.010 mag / 28.8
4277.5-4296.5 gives -0.016 mag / 29.3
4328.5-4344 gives 0.254 mag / 22.4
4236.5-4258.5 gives 0.006 mag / 29.2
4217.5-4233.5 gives 0.001 mag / 29.5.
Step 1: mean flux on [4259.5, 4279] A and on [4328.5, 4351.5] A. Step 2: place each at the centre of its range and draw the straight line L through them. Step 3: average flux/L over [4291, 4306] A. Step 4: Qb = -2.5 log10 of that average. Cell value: -0.09 mag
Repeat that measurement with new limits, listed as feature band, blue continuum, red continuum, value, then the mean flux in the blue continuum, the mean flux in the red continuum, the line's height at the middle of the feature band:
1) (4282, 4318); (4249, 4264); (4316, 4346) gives -0.11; 29.2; 24.6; 26.5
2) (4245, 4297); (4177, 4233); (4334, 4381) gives -0.04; 29.8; 26.6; 28.4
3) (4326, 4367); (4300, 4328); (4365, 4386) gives 0.12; 28.7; 27.8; 28.2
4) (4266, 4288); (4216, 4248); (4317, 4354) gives -0.08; 29.4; 25.1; 27.6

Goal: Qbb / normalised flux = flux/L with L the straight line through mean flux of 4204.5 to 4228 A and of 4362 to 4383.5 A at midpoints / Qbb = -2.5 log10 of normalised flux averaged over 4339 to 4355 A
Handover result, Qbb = 0.104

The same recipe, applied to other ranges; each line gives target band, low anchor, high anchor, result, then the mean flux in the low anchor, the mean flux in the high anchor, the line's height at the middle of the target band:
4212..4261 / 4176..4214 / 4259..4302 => 0.01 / 29.9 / 29.5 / 29.7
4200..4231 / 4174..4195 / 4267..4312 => 0.01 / 30.1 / 29.5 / 29.9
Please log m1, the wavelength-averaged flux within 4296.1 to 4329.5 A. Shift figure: 28.5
